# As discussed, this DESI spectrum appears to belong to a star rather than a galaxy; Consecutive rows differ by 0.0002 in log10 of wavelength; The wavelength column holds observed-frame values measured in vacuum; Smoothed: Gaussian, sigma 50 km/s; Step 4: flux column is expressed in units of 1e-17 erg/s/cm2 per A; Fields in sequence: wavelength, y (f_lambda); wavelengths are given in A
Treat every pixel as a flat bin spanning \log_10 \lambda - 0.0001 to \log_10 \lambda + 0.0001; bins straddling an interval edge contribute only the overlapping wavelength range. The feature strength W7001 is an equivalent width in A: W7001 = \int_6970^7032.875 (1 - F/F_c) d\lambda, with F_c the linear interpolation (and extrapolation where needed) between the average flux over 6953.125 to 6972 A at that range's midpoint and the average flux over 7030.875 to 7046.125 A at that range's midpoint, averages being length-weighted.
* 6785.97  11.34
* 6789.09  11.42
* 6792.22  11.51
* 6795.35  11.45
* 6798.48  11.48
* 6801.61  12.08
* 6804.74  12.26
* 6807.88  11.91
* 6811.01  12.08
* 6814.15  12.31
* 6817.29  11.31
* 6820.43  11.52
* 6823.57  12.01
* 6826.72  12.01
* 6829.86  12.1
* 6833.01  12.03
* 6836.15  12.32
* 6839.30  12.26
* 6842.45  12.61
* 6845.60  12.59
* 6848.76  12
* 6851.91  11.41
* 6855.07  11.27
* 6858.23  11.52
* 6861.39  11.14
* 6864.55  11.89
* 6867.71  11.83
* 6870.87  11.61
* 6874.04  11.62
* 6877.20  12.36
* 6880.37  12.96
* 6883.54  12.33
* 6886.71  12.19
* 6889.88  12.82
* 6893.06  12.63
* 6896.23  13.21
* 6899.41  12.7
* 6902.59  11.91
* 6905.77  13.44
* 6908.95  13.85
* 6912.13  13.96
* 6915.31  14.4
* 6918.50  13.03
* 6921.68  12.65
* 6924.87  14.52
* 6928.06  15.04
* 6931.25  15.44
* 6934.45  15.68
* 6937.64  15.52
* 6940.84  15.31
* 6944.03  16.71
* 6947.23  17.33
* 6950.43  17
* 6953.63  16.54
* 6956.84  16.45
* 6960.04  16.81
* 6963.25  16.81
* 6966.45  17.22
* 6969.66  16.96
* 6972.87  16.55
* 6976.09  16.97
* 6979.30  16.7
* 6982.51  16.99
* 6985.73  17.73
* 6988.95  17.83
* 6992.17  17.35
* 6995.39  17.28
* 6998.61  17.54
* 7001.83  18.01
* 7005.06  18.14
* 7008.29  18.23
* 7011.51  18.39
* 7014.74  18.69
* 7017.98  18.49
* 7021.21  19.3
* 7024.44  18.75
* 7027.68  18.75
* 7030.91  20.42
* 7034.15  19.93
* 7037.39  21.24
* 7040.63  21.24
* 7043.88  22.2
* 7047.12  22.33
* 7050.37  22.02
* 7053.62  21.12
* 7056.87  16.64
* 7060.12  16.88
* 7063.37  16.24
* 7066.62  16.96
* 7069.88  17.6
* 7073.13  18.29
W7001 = 3.34 A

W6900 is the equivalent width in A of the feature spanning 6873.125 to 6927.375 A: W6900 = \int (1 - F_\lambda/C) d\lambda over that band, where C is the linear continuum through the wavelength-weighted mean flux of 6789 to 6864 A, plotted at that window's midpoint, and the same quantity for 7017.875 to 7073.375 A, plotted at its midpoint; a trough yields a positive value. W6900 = 5.2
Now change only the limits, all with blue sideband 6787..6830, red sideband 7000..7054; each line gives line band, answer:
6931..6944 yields 0.7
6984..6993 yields 0.4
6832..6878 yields 5.4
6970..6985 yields 0.9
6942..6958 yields 0.2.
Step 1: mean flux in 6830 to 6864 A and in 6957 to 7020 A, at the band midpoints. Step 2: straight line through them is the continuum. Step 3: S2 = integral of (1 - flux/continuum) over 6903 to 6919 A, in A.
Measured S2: 0.88 A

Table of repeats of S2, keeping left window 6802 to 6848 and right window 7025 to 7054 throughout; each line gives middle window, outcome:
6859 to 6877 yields 2.85 A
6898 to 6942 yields 5.30 A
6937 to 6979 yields 2.18 A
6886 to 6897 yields 1.57 A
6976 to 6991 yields 1.09 A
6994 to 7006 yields 0.98 A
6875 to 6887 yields 1.63 A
